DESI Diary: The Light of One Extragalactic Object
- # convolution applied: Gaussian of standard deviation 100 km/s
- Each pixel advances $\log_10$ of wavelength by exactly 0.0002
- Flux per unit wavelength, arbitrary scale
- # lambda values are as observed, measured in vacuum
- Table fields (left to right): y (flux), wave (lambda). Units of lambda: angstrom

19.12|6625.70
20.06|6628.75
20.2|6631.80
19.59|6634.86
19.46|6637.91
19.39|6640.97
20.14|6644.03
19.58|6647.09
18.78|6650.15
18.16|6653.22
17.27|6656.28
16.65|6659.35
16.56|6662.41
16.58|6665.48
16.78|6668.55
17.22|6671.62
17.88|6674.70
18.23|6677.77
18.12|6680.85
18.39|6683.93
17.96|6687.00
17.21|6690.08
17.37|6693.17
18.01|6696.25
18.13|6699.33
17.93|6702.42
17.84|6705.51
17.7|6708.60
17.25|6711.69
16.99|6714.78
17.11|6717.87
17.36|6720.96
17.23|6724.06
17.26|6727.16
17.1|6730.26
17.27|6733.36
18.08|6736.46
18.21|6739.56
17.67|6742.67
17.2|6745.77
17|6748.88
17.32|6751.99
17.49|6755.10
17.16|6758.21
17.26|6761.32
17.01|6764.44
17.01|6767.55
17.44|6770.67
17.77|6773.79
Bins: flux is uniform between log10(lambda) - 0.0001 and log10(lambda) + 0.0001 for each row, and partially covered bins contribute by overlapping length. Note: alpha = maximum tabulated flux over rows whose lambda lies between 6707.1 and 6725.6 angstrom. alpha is 17.7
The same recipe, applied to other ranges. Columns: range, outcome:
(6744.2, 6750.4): 17.2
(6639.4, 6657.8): 20.14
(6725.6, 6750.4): 18.21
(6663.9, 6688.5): 18.39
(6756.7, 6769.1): 17.26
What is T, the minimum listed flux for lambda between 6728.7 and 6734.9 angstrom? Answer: 17.1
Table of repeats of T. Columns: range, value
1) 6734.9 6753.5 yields 17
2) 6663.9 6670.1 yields 16.58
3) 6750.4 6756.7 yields 17.32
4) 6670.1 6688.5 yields 17.22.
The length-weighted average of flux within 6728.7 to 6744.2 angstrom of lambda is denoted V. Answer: 17.7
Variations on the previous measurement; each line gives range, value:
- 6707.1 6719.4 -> 17.3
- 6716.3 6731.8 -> 17.2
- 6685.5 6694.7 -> 17.5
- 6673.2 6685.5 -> 18.2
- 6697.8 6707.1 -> 17.9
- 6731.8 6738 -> 17.7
